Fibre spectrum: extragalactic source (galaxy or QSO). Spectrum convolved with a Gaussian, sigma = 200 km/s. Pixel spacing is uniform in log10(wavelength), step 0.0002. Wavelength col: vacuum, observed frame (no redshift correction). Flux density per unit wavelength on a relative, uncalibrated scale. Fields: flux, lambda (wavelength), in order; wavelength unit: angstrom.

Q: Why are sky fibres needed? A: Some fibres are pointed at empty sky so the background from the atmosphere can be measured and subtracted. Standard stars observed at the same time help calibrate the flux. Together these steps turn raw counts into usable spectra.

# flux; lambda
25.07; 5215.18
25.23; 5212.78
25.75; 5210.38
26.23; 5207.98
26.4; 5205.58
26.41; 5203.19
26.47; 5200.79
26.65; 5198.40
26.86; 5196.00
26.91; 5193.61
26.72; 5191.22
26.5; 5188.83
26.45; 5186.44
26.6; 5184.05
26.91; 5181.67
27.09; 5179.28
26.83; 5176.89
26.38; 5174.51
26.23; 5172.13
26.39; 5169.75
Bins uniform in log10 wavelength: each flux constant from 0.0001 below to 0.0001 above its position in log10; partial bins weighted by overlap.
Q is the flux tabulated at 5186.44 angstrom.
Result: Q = 26.45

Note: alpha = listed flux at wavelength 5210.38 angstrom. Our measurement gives 25.75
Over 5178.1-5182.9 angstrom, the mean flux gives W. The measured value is 27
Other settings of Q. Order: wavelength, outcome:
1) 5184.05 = 26.6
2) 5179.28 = 27.09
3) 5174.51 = 26.38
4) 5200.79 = 26.47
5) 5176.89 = 26.83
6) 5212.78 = 25.23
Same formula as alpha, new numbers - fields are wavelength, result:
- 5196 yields 26.86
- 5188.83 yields 26.5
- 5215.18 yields 25.07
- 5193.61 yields 26.91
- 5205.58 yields 26.4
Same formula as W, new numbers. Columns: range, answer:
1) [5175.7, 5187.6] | 26.8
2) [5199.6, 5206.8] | 26.4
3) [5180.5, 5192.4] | 26.6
